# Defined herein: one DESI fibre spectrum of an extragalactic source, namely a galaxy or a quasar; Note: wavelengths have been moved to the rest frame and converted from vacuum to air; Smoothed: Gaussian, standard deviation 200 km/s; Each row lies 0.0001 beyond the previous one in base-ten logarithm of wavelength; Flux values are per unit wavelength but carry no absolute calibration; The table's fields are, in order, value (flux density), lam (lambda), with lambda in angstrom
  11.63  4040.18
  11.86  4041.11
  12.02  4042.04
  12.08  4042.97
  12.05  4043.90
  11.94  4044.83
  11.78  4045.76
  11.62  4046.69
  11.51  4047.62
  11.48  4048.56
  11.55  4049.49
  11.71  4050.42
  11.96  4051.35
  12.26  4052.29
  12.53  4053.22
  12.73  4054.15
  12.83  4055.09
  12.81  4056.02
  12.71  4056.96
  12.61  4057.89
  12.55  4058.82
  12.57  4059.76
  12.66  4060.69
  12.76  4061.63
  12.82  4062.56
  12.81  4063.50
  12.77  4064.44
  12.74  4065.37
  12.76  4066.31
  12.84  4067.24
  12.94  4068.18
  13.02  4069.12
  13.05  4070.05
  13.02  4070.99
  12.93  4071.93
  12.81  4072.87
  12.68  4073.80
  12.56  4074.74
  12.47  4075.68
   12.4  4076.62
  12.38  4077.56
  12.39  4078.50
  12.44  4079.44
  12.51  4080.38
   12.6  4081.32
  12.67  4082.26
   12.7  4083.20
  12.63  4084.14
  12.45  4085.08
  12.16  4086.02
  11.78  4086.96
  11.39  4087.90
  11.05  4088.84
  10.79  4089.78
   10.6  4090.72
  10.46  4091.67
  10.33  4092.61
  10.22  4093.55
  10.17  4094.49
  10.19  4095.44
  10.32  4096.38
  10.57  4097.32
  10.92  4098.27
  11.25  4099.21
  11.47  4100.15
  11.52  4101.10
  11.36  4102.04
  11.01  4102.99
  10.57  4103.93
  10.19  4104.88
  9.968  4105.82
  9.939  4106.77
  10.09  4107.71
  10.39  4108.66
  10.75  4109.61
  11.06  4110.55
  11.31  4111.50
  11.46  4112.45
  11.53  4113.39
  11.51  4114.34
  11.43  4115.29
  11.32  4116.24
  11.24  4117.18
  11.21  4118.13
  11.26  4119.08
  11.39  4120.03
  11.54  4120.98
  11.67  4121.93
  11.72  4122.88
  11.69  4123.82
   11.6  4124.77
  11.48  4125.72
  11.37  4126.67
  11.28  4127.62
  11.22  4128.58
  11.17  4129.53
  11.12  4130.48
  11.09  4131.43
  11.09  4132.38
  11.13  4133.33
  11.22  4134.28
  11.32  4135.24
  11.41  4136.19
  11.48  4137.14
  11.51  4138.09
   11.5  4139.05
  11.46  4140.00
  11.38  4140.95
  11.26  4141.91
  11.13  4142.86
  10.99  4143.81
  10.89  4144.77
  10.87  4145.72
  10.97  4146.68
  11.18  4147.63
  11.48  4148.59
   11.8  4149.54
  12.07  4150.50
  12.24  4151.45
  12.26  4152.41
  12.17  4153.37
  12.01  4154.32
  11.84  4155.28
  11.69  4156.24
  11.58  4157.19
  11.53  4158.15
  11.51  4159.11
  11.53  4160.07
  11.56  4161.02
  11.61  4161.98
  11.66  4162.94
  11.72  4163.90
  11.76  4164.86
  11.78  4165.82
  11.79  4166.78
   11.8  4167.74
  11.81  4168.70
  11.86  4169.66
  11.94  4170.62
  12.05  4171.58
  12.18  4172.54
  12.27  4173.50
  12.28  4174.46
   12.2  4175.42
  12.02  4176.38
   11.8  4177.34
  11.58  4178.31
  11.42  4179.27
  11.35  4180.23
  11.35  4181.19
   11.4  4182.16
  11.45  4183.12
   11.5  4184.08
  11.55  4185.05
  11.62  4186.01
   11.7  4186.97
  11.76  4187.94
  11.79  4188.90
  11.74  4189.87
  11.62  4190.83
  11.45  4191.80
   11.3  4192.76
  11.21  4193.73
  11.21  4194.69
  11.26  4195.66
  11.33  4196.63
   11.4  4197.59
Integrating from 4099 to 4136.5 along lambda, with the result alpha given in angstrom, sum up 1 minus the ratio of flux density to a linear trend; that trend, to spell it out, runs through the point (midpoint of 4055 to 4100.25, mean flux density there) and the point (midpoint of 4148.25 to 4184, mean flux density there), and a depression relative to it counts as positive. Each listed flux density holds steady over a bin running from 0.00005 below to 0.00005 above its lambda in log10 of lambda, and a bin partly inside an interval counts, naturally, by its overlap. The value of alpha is 2.50 angstrom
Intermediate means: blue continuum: 12.1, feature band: 11.2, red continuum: 11.8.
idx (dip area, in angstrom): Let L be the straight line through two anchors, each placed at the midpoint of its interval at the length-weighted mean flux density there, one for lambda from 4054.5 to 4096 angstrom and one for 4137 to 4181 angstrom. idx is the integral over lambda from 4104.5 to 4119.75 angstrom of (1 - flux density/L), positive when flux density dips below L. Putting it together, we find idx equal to 1.3 angstrom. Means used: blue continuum 12.2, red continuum 11.7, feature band 10.9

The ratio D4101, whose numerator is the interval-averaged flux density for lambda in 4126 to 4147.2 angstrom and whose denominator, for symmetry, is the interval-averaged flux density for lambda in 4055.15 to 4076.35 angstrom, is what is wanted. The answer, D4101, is 0.88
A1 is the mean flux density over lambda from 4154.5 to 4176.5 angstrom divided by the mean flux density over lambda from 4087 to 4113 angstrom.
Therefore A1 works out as 1.10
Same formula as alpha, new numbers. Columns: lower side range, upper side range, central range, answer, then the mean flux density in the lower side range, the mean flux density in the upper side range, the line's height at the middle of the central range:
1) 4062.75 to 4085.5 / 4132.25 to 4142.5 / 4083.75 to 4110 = 2.9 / 12.7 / 11.3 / 12.2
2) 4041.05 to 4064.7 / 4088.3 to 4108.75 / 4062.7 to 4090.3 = -2.6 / 12.3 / 10.6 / 11.4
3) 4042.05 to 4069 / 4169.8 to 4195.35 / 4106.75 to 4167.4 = 2.6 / 12.4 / 11.7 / 11.9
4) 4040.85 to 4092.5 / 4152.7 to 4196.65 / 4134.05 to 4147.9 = 0.7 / 12.3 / 11.7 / 11.9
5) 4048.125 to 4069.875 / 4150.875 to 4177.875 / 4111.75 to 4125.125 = 0.8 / 12.6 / 11.9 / 12.2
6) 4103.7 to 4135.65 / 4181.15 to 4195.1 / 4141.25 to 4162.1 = -0.4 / 11.1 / 11.5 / 11.3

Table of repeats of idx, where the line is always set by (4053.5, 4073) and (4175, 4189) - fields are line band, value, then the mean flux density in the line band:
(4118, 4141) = 1.5 angstrom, 11.4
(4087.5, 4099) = 1.8 angstrom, 10.6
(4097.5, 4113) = 1.9 angstrom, 10.8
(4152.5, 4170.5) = 0.1 angstrom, 11.7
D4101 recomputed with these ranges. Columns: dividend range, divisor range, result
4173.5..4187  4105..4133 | 1.05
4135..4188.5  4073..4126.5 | 1.02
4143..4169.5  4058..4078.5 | 0.91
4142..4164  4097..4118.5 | 1.06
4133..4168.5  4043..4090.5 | 0.93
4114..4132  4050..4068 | 0.90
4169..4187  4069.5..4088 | 0.94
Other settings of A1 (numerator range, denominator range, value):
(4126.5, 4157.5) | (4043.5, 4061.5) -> 0.94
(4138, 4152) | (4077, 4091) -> 0.94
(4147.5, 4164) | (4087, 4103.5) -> 1.09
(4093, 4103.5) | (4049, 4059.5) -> 0.87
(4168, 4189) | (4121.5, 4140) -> 1.03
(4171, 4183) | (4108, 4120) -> 1.06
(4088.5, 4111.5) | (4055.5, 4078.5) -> 0.84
